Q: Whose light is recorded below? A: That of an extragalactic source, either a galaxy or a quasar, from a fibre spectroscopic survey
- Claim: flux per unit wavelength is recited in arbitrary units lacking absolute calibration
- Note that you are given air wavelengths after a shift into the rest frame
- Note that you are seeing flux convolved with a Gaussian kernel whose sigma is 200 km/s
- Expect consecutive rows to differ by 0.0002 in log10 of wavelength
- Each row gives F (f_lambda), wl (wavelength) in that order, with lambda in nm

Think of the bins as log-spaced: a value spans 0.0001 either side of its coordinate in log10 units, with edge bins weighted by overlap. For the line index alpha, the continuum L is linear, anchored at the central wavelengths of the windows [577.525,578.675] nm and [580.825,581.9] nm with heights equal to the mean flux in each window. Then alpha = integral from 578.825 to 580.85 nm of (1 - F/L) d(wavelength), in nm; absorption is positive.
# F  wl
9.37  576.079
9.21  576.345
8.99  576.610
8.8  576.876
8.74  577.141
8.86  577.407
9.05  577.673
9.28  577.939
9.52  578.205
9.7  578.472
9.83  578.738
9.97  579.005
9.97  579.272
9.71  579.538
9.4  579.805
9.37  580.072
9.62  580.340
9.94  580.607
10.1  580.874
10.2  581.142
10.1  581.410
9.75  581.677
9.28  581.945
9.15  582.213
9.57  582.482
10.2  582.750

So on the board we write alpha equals -0.006 nm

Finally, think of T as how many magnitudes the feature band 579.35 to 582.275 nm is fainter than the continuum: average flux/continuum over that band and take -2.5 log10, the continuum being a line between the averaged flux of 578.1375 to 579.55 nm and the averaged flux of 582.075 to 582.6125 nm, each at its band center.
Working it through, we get -0.02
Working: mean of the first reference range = 9.8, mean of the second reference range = 9.34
